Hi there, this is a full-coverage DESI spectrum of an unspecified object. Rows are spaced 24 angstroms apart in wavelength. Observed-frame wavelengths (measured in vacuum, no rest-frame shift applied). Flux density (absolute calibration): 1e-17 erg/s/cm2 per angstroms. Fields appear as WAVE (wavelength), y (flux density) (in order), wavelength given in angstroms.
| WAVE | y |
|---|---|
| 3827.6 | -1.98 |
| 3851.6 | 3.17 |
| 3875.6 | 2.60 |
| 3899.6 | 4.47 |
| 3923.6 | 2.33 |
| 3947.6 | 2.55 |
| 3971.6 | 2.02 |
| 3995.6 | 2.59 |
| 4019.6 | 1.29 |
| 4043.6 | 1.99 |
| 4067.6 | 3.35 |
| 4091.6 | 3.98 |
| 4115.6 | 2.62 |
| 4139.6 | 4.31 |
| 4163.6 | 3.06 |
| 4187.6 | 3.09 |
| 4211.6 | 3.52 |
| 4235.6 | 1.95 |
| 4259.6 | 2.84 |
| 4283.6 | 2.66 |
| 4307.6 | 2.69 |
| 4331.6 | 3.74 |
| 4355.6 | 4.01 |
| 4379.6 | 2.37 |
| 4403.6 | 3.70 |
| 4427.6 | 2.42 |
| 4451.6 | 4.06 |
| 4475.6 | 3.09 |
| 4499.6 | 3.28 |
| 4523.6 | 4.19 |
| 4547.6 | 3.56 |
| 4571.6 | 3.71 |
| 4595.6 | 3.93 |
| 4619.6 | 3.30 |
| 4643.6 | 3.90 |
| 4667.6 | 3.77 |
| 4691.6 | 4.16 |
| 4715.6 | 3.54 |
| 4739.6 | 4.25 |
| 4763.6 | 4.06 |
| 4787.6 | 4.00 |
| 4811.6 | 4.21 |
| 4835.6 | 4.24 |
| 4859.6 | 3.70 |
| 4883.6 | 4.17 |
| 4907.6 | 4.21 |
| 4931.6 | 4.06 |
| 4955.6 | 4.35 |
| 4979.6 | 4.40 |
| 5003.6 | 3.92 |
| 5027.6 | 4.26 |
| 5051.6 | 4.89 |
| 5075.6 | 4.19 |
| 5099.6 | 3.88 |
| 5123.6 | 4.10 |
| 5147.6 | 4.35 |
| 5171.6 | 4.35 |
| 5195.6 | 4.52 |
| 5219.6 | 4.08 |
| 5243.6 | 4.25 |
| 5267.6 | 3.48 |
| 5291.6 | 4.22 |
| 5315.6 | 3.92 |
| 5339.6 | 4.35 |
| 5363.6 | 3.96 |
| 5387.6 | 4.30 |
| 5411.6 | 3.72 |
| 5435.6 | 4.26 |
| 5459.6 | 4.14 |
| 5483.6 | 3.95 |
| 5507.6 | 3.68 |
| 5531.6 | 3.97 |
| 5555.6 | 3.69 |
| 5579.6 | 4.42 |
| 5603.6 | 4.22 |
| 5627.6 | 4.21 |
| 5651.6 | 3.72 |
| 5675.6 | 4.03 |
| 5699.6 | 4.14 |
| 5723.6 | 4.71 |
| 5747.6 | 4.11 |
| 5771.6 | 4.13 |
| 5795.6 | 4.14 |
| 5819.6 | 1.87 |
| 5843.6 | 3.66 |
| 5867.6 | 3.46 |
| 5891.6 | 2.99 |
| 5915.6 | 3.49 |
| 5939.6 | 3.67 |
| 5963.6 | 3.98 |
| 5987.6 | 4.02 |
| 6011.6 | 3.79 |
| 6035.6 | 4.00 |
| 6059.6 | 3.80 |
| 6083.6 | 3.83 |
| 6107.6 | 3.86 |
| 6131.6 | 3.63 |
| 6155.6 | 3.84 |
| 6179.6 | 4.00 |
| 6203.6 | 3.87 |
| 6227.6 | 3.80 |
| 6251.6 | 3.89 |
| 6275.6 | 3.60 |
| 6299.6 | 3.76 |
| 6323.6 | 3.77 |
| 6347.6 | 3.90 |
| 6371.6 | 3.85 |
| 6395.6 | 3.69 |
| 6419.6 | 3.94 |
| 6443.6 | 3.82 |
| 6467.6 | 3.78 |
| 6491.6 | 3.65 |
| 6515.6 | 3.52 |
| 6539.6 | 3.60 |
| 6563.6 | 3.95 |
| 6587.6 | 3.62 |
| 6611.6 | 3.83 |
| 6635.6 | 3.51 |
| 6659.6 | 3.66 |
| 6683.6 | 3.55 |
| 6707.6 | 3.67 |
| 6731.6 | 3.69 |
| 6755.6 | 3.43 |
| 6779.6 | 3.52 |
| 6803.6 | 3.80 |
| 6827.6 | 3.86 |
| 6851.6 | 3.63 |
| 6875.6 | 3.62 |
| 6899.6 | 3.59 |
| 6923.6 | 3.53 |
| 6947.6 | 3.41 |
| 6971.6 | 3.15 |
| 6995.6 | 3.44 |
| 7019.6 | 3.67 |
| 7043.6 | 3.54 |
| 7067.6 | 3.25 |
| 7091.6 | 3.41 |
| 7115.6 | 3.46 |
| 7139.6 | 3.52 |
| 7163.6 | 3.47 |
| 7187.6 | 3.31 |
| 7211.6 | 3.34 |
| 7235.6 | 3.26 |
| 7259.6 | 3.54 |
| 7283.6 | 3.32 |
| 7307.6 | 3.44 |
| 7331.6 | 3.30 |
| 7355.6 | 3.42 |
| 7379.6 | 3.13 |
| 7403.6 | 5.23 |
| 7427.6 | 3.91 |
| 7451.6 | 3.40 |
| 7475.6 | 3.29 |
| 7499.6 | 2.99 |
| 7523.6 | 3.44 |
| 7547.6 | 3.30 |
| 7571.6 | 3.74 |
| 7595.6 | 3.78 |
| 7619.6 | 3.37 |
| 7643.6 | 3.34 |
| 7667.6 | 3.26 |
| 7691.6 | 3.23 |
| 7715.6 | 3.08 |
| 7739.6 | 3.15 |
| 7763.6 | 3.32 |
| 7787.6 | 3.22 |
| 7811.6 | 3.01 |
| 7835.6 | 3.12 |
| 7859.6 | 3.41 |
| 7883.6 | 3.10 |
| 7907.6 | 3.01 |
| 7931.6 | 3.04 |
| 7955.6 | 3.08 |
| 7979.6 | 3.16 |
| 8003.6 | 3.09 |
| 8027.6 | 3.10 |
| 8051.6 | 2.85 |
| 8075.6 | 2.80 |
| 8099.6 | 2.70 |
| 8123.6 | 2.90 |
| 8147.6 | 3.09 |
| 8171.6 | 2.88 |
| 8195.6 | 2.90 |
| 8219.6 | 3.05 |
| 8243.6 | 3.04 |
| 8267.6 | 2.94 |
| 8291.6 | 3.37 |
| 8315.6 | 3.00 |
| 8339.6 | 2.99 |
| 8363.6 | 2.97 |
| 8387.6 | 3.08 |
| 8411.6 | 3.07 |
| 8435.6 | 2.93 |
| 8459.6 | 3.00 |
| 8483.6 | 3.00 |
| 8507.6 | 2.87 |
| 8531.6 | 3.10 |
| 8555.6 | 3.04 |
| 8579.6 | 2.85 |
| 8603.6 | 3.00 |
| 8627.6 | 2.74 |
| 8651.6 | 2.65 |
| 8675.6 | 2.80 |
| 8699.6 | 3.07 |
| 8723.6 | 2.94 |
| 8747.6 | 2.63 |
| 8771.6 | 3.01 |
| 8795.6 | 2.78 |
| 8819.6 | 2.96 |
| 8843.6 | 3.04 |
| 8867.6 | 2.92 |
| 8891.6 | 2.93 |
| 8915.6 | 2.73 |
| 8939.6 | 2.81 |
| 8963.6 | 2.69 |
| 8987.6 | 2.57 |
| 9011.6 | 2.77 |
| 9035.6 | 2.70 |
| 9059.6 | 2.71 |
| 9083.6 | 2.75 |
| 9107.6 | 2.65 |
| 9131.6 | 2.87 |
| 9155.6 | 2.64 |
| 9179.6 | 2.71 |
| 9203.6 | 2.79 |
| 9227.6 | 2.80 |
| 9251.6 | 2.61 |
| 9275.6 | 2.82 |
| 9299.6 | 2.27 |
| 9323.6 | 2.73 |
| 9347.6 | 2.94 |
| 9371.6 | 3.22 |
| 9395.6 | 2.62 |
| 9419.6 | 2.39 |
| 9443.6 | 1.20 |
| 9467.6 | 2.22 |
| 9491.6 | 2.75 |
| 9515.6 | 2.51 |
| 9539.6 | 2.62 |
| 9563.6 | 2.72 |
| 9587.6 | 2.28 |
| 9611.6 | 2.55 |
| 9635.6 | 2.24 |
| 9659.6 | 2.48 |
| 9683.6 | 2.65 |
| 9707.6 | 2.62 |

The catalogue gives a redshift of 0.13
